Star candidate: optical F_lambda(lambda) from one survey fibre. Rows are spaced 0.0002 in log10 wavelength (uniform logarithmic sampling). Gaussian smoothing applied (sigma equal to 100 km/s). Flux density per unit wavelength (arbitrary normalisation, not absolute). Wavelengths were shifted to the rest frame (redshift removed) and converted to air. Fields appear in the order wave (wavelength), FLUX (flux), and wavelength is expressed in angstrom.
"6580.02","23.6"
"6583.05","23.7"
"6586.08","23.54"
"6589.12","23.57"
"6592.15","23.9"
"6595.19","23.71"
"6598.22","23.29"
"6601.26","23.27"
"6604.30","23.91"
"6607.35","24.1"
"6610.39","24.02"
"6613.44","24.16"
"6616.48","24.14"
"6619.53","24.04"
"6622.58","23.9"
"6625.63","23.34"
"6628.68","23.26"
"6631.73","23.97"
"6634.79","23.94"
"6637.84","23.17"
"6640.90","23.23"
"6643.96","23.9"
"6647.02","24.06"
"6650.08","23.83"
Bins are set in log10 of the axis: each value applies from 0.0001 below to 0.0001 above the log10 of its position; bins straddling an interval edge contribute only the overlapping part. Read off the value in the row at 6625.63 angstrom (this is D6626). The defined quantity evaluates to 23.34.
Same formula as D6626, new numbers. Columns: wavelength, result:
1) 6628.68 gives 23.26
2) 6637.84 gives 23.17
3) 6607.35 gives 24.1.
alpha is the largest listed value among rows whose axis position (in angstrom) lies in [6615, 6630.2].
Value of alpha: 24.14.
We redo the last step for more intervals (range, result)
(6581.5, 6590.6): 23.7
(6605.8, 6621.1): 24.16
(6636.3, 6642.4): 23.23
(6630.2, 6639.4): 23.97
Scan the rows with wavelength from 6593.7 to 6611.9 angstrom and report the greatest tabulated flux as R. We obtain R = 24.1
